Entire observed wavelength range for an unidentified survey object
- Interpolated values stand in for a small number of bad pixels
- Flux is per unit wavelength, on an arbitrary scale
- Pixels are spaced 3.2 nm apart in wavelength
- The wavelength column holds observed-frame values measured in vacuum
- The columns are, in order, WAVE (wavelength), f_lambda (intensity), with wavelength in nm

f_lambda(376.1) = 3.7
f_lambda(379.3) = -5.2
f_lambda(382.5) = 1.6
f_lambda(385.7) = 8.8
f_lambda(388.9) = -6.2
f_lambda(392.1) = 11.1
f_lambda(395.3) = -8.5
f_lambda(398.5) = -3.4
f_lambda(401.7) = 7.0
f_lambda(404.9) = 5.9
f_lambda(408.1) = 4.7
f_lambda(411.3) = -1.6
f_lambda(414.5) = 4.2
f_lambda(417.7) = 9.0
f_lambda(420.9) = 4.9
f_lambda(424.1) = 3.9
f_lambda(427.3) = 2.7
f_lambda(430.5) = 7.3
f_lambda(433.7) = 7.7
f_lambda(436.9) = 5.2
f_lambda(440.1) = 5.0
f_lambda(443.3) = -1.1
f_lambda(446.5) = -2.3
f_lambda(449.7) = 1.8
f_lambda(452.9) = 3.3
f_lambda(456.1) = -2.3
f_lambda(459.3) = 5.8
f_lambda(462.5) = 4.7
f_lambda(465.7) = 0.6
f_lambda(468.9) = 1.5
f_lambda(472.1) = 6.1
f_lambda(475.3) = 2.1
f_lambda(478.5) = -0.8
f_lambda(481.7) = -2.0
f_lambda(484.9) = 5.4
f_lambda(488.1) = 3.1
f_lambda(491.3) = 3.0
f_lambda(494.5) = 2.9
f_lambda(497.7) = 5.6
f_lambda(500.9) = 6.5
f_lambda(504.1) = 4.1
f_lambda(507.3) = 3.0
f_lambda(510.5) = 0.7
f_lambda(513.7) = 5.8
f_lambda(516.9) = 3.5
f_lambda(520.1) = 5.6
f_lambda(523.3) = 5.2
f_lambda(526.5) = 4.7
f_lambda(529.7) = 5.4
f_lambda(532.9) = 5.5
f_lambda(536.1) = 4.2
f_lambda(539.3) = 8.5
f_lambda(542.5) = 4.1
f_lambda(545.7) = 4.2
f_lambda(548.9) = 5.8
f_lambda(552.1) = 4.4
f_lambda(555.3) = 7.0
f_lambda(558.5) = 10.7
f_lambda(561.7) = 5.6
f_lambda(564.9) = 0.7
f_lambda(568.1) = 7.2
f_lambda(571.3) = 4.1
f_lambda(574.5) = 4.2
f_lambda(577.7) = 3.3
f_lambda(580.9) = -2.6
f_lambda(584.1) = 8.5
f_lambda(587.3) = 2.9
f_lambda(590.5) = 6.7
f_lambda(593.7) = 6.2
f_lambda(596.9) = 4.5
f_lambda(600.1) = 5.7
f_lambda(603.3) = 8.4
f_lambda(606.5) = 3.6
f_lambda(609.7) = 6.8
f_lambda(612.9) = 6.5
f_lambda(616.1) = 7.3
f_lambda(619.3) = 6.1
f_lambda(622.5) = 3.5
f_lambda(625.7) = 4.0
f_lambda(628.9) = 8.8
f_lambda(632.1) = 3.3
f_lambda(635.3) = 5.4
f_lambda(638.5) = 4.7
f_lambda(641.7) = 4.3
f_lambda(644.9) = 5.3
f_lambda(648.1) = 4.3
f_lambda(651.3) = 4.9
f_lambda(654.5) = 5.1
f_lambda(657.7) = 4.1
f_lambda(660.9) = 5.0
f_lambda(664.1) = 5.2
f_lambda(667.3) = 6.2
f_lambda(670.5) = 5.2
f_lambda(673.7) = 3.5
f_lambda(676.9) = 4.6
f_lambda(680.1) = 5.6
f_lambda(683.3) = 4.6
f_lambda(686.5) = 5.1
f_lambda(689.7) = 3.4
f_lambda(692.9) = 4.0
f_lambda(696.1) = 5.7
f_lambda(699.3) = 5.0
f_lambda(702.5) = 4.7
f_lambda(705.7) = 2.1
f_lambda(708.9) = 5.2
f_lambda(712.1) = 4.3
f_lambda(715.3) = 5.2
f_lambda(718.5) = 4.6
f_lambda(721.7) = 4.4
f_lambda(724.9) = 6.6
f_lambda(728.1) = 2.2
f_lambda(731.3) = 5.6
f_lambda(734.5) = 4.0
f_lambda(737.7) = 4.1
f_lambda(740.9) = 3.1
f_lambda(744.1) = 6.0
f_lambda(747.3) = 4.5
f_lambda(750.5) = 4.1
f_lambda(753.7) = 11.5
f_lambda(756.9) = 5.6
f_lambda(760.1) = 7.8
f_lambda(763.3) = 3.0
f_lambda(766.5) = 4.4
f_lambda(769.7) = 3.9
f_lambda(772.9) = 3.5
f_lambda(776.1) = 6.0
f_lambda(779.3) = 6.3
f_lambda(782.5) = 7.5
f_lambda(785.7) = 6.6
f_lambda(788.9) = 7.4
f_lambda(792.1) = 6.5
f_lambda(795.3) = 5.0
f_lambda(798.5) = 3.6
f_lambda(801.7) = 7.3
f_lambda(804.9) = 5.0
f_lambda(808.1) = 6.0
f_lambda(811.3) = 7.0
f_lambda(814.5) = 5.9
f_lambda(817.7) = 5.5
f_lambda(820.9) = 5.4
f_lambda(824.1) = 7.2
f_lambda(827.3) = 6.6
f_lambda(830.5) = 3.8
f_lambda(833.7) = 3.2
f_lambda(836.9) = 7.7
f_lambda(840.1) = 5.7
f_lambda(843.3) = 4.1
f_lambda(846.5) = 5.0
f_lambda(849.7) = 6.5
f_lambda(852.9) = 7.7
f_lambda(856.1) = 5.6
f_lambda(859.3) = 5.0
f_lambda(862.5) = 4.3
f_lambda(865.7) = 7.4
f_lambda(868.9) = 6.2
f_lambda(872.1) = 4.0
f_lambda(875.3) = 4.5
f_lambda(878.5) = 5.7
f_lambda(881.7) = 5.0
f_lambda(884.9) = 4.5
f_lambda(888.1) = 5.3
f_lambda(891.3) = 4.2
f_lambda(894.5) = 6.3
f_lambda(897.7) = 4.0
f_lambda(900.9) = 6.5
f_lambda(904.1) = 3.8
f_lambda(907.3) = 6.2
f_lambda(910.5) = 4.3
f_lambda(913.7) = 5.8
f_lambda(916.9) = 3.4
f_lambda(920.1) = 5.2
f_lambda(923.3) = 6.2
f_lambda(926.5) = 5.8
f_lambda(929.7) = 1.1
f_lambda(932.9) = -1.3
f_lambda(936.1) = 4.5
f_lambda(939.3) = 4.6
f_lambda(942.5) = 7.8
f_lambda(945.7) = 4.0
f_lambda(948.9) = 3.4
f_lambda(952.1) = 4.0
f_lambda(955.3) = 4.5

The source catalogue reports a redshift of 1.02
